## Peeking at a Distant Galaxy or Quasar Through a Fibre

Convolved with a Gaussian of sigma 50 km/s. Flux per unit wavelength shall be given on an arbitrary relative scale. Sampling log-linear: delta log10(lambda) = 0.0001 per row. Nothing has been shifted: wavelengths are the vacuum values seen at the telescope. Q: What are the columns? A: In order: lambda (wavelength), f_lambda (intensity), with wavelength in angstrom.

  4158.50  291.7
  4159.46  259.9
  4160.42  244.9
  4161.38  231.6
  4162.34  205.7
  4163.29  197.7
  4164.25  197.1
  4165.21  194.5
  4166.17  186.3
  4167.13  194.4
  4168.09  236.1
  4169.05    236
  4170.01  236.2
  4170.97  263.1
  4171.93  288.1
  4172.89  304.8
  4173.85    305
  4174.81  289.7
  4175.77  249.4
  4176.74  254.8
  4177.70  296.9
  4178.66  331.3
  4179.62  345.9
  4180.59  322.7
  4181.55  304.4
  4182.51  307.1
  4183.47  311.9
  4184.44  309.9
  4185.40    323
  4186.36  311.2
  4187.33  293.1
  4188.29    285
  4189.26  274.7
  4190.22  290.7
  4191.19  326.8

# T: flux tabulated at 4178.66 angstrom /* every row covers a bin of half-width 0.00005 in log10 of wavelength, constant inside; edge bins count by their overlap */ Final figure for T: 331.3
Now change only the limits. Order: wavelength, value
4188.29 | 285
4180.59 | 322.7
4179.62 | 345.9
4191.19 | 326.8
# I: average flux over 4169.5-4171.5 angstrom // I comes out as 251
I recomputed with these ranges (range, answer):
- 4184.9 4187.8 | 309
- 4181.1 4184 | 308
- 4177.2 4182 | 320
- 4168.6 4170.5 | 236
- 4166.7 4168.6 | 216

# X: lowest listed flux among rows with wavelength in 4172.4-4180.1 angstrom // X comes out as 249.4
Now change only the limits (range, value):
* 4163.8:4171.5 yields 186.3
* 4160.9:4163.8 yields 197.7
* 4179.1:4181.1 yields 322.7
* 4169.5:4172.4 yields 236.2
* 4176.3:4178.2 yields 254.8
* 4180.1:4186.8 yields 304.4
